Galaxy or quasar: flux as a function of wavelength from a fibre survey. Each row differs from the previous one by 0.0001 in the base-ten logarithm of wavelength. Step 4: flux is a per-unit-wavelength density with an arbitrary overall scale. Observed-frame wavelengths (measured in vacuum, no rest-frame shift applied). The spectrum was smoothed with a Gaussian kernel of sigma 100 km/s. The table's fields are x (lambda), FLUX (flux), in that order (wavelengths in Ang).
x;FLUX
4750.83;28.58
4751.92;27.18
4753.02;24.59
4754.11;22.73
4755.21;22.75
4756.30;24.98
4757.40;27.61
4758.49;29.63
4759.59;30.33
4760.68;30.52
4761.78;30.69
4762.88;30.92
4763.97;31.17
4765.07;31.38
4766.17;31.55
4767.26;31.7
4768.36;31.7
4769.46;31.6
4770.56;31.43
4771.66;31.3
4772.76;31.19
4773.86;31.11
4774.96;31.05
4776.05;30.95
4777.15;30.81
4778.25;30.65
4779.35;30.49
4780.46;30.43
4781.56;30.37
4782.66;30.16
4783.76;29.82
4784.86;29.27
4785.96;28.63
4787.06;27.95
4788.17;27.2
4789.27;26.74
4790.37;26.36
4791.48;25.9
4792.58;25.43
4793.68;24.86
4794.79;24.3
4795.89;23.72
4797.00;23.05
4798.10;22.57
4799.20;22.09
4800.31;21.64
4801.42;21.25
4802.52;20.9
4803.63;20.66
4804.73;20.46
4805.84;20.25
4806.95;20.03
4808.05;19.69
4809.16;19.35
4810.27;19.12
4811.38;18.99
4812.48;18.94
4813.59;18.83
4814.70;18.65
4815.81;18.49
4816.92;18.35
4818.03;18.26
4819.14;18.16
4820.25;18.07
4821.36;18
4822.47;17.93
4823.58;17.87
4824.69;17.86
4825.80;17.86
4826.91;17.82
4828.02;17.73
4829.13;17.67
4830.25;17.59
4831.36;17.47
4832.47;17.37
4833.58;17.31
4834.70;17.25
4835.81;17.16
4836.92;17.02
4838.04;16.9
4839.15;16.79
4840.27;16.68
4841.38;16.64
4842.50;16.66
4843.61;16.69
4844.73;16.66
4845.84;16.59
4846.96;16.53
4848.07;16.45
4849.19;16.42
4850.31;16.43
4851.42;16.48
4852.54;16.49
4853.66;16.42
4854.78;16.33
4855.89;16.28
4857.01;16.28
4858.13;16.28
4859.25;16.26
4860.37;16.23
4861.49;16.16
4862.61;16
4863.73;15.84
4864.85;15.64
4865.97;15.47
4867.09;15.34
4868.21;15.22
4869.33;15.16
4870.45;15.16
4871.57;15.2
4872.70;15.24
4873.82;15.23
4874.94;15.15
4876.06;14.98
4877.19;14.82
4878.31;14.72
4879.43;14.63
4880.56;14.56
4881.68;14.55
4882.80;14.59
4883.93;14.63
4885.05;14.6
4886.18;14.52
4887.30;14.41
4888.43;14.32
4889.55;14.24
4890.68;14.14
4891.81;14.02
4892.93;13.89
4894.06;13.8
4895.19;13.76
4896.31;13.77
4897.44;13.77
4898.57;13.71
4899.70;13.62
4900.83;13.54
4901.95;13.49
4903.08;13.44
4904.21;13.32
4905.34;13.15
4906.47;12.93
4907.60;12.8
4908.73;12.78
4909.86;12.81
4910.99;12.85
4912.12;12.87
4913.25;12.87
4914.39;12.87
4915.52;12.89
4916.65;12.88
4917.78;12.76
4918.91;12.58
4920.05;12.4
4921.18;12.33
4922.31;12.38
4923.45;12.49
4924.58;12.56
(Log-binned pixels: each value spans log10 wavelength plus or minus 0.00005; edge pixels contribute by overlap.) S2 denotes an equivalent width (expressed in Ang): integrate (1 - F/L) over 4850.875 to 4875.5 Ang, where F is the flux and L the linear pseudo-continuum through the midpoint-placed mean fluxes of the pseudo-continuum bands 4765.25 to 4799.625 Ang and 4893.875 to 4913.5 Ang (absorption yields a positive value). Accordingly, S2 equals 3.45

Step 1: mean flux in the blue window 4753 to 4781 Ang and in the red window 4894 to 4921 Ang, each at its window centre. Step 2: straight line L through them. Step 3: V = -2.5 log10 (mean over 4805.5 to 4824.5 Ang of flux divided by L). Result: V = 0.275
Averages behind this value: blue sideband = 29.8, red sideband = 13.1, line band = 18.7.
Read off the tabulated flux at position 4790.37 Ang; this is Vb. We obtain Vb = 26.36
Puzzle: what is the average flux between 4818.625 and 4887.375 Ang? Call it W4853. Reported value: 16.3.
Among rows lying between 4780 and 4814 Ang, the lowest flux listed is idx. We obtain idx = 18.83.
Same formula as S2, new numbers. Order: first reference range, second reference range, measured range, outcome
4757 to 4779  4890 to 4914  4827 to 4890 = 9.8 Ang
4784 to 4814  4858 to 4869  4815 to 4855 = 3.6 Ang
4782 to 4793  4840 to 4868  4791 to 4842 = 7.6 Ang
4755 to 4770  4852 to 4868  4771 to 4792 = -1.7 Ang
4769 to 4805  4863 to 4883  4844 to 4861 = 1.5 Ang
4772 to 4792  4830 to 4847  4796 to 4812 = 2.5 Ang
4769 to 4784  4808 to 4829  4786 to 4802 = 0.7 Ang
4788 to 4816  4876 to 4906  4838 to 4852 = 1.2 Ang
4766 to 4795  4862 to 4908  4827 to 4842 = 3.1 Ang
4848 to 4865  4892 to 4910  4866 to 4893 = 0.1 Ang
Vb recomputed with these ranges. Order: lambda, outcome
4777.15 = 30.81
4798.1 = 22.57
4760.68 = 30.52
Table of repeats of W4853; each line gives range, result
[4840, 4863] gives 16.4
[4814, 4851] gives 17.4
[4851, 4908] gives 14.8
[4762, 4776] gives 31.3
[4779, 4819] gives 23.3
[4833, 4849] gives 16.8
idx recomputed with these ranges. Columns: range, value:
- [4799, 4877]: 14.98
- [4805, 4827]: 17.82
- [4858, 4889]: 14.32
